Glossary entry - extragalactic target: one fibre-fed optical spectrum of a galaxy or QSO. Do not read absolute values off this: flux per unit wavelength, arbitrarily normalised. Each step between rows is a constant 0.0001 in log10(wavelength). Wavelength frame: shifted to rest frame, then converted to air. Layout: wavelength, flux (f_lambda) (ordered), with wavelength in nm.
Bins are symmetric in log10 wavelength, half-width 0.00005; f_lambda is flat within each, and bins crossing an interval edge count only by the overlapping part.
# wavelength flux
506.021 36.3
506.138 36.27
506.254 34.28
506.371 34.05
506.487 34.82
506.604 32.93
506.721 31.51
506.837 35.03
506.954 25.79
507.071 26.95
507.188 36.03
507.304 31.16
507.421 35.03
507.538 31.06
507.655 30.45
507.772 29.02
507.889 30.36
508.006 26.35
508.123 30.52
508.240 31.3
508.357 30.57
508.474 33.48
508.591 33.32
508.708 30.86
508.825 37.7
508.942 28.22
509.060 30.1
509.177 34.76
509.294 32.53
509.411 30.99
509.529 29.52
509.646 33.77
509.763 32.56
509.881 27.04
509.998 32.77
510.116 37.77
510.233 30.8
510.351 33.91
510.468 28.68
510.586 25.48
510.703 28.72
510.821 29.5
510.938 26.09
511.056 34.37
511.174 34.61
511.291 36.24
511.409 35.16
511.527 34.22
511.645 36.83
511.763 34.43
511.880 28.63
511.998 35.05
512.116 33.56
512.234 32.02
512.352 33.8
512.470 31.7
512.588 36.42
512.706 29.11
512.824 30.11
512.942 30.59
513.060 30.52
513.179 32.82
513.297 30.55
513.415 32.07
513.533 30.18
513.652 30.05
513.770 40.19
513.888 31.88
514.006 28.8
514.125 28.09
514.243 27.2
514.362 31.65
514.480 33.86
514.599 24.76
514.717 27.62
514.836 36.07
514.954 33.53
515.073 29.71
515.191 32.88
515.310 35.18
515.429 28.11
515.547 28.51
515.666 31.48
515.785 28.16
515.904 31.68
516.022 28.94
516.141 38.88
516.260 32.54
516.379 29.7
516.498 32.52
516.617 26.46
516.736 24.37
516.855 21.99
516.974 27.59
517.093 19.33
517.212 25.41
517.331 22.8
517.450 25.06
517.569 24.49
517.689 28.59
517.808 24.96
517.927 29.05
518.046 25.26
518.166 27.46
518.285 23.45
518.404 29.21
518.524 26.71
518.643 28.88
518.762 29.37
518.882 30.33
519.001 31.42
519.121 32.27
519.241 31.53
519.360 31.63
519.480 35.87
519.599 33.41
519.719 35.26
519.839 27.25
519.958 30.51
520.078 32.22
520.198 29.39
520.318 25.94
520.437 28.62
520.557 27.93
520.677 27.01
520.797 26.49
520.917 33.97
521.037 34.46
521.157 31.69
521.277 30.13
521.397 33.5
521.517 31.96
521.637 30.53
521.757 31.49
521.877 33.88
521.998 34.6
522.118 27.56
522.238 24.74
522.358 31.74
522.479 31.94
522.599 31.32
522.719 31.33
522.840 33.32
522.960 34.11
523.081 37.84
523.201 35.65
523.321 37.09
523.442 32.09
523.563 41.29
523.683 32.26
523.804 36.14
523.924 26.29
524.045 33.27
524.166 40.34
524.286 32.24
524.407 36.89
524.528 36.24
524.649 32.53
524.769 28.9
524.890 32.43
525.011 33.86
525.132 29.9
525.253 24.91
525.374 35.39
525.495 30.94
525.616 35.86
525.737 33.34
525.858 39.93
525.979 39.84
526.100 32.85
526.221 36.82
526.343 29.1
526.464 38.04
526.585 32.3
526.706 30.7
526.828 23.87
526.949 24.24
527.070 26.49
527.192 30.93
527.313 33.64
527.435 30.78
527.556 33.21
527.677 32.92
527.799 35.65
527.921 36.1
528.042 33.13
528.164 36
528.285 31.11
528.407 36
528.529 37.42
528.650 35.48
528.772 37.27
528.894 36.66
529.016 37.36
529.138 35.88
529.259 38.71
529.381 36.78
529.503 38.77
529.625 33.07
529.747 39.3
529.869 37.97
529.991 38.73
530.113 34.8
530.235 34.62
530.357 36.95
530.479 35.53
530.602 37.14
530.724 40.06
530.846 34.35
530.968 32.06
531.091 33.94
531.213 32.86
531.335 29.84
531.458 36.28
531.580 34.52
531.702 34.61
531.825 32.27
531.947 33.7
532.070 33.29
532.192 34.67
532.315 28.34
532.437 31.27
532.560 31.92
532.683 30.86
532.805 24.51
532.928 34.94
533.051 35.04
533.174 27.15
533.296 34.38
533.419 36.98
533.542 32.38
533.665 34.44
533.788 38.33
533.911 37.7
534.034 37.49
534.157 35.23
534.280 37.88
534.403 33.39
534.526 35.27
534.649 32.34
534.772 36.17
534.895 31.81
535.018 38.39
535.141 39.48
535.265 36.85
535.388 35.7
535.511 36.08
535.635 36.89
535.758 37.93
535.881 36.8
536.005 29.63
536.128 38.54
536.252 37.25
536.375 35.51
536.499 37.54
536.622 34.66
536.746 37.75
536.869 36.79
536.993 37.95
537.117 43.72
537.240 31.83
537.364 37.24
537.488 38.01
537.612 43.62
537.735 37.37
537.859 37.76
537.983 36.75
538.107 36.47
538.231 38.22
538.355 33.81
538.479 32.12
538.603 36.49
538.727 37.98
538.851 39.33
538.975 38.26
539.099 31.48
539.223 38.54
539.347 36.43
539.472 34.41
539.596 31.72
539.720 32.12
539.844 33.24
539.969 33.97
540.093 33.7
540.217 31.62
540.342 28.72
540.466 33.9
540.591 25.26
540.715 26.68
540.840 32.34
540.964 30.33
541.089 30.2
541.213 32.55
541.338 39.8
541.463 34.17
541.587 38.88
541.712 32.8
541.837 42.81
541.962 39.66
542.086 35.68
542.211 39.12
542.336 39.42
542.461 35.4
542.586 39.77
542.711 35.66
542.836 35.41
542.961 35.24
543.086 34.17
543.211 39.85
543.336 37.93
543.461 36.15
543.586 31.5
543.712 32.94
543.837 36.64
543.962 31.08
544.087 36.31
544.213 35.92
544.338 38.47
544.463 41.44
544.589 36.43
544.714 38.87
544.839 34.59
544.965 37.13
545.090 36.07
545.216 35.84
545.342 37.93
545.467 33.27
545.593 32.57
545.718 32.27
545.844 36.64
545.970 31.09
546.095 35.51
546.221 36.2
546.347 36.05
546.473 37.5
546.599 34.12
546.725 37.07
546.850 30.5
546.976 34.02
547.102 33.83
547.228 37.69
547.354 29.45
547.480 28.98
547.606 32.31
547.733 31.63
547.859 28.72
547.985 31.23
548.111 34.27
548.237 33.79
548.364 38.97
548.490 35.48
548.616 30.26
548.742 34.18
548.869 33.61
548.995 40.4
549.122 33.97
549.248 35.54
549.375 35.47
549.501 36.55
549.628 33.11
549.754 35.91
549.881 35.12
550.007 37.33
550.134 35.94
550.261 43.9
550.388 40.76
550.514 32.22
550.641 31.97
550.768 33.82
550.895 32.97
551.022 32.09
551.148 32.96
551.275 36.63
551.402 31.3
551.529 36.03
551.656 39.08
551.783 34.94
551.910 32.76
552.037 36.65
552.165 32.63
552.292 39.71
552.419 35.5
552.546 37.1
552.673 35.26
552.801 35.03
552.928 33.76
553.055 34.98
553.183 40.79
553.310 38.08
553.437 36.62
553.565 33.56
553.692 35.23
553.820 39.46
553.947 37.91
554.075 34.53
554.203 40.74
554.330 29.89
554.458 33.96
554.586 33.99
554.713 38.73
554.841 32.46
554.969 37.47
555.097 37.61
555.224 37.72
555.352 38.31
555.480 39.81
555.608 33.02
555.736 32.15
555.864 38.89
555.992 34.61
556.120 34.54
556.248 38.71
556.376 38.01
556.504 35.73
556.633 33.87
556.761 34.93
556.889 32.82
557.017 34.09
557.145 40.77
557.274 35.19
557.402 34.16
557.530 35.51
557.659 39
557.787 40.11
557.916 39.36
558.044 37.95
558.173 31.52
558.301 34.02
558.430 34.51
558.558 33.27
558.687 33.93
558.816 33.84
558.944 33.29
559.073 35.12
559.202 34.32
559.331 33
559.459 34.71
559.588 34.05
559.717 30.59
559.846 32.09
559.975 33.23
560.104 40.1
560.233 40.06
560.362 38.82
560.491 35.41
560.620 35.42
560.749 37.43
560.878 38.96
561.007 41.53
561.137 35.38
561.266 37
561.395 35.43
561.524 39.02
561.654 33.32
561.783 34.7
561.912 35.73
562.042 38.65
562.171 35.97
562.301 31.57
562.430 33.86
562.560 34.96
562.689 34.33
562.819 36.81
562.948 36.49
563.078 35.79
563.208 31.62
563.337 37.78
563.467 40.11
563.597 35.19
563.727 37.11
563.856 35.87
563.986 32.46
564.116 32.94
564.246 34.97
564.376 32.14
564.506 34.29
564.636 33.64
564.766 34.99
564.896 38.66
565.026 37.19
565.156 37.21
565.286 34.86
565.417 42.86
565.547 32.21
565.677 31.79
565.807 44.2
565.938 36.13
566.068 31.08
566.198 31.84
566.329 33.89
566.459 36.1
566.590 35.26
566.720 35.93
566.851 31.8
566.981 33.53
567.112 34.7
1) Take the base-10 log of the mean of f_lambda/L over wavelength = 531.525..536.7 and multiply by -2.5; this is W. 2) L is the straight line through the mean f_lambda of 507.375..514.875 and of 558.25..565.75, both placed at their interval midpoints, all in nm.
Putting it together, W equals -0.04 mag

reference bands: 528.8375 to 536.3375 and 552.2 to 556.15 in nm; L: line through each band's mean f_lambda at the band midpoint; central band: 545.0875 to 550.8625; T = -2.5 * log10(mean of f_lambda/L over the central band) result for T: 0.038 mag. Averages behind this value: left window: 35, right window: 36.2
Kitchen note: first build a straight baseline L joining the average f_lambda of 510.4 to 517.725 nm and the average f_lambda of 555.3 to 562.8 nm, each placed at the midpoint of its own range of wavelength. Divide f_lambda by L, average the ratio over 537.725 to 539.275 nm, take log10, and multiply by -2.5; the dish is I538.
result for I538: -0.10 mag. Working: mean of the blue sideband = 30.5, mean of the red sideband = 35.7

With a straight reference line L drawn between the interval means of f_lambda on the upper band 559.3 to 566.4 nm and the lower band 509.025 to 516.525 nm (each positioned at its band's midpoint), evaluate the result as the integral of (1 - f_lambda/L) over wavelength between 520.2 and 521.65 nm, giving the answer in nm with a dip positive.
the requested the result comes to 0.10 nm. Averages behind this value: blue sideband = 31.7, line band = 30.2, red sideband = 35.6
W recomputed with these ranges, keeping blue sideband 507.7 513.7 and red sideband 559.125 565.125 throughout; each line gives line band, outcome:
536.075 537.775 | -0.12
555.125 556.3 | -0.04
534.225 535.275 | -0.07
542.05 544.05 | -0.06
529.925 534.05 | -0.02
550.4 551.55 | 0.04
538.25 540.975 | 0.02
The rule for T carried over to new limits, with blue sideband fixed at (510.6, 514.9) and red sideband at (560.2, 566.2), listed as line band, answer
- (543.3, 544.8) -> -0.05 mag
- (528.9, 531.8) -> -0.08 mag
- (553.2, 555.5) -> -0.04 mag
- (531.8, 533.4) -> 0.05 mag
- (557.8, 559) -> 0.02 mag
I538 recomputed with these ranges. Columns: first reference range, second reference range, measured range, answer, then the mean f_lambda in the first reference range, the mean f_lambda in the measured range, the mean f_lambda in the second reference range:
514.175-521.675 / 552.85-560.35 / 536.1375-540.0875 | -0.12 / 29.5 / 36.4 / 35.7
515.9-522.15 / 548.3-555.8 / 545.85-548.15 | 0.04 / 29.3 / 33.4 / 35.7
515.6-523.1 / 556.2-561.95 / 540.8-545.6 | -0.09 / 29.7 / 36.1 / 35.8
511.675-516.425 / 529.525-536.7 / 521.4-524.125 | 0.01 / 31.6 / 32.8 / 34.8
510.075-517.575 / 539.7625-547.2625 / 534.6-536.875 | -0.07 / 30.7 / 36.1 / 35.1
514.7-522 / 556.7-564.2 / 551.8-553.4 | -0.05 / 29.6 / 36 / 35.6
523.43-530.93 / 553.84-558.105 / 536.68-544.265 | -0.01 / 34.3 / 35.5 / 36.3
